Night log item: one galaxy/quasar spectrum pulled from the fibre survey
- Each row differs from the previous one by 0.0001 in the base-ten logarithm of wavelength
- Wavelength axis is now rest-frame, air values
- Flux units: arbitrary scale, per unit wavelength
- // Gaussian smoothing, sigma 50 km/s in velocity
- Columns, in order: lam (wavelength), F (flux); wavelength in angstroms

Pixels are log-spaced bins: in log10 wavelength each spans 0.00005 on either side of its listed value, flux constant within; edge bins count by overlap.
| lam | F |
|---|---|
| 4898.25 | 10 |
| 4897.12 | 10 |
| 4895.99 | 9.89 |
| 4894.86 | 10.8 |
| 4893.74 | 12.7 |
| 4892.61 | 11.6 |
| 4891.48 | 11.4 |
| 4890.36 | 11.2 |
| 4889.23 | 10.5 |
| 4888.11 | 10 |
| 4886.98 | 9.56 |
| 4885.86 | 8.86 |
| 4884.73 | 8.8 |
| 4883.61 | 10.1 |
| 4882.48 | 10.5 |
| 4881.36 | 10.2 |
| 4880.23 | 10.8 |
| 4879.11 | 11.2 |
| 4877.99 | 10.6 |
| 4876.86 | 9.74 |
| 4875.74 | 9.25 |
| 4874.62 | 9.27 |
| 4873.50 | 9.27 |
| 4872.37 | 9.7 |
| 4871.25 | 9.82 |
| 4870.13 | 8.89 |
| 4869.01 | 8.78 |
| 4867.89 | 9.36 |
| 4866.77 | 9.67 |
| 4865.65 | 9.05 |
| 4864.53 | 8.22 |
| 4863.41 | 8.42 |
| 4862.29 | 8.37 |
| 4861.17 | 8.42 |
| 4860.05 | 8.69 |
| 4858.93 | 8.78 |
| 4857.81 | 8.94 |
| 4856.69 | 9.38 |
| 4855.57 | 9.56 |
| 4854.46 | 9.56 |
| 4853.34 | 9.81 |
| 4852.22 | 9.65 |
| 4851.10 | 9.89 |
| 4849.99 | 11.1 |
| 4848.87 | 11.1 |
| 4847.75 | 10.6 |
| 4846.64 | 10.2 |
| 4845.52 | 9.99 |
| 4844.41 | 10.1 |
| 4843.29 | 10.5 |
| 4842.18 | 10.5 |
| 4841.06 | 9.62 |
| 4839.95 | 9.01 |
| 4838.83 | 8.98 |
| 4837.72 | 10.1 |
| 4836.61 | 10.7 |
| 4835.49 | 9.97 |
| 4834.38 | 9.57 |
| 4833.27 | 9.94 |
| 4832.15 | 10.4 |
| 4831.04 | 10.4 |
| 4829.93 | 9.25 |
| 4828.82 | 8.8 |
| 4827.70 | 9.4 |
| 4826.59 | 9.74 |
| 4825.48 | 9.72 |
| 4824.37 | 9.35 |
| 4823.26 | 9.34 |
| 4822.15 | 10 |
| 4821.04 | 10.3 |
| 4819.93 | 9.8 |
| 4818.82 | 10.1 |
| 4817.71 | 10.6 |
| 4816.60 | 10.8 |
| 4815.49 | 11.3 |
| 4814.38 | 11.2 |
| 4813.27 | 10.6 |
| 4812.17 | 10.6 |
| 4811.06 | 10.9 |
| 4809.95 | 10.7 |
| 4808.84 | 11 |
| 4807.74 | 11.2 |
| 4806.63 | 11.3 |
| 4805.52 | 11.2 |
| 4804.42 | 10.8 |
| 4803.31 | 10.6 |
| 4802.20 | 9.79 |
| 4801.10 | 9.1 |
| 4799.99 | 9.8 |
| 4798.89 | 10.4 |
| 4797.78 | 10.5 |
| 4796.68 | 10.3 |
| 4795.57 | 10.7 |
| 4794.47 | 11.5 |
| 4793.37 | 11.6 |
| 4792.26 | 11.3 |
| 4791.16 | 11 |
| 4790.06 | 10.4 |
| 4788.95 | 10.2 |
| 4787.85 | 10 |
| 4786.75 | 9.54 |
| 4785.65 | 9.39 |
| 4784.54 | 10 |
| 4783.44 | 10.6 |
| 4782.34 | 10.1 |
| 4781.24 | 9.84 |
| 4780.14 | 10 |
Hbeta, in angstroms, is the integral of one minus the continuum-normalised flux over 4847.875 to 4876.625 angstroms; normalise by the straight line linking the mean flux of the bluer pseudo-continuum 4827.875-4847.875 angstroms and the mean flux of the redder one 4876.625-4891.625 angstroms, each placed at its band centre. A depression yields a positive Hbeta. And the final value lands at 2.1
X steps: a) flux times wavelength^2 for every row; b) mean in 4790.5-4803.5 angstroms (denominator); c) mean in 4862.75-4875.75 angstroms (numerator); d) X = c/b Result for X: 0.89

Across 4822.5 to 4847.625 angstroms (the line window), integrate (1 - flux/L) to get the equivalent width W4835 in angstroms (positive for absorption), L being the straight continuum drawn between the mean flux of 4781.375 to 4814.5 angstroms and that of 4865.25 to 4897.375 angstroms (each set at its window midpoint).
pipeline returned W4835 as 1.2 angstroms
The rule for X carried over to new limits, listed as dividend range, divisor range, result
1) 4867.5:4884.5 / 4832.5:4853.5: 0.99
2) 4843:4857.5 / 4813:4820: 0.96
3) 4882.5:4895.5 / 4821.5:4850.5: 1.08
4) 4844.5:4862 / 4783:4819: 0.94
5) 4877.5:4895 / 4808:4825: 1.04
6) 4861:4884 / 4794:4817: 0.92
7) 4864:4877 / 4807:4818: 0.87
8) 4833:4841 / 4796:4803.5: 0.98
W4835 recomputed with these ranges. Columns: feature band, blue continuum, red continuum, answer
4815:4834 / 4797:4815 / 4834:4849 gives 0.68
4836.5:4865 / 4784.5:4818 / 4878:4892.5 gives 2.25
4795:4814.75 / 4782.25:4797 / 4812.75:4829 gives -0.57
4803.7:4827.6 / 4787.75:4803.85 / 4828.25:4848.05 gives -0.60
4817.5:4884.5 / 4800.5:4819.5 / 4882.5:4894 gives 5.29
